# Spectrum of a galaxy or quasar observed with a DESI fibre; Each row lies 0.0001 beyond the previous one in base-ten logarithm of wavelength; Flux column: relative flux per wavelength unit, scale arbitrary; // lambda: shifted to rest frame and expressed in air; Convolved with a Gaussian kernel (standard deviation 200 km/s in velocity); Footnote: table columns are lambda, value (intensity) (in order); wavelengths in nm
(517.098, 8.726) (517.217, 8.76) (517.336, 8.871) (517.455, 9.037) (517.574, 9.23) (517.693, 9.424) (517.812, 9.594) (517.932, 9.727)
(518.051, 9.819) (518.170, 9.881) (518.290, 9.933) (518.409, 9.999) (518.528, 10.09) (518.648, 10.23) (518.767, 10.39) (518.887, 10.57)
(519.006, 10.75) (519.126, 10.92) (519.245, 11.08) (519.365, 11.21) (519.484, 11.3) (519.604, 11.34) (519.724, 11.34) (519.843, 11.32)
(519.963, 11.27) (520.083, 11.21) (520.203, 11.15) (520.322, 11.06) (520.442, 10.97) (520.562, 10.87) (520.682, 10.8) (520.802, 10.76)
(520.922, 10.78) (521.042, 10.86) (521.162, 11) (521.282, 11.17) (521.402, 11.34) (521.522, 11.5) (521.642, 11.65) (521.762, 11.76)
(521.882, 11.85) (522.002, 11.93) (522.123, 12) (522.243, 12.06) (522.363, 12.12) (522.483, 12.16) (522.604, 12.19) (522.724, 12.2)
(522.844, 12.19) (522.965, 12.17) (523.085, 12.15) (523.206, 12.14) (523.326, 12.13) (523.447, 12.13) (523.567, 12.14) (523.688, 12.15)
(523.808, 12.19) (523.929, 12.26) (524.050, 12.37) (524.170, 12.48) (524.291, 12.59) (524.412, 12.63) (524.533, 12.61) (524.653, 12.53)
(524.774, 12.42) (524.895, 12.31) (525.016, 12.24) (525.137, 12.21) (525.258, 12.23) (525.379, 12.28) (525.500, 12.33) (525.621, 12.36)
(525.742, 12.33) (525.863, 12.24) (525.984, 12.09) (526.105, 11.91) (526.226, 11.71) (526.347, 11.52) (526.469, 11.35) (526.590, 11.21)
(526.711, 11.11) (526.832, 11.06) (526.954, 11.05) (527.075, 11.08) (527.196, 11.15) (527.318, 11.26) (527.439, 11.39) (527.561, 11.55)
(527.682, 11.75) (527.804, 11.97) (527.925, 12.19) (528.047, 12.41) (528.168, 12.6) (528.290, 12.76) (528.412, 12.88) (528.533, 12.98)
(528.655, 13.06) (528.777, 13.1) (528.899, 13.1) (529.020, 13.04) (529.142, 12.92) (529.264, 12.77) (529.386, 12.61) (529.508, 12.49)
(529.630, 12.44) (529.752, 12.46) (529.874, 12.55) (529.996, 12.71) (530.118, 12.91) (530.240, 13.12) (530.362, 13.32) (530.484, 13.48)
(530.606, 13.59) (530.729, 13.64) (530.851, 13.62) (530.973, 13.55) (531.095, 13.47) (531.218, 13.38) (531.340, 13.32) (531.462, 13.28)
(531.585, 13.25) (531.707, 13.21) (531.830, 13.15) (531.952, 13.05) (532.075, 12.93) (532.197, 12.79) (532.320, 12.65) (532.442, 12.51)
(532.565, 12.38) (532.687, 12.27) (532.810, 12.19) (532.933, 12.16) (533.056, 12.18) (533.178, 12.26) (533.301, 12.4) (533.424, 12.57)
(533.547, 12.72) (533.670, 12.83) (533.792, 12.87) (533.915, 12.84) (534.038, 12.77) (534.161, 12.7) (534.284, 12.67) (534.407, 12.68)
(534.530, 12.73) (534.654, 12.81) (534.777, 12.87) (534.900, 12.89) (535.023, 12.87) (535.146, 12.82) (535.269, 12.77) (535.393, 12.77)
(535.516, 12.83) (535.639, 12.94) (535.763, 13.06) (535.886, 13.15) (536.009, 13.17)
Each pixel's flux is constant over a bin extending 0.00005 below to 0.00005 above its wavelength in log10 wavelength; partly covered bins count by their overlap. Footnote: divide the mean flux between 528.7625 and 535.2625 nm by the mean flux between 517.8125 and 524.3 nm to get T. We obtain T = 1.13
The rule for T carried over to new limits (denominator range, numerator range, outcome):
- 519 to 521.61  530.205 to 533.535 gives 1.17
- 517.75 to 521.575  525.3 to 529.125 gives 1.12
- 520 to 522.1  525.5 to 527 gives 1.04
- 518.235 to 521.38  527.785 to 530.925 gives 1.19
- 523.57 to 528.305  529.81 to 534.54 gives 1.08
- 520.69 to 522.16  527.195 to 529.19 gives 1.09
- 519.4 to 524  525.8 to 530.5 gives 1.05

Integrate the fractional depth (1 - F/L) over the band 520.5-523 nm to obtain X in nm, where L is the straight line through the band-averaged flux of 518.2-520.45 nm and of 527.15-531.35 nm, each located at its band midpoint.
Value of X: -0.062 nm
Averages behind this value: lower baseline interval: 10.8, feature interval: 11.6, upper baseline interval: 12.7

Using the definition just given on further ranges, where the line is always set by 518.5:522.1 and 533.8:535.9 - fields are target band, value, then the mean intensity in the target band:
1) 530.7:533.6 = -0.08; 12.9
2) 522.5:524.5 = -0.14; 12.3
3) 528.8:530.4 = -0.08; 12.8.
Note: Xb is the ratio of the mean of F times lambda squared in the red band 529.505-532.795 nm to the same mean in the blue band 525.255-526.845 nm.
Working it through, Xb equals 1.1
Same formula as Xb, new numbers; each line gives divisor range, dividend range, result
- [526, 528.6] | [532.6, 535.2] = 1.10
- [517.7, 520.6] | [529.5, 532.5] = 1.29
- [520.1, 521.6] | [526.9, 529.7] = 1.15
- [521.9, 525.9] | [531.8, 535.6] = 1.07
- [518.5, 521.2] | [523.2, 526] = 1.15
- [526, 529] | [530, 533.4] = 1.10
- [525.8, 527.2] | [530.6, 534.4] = 1.15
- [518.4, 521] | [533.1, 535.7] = 1.24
